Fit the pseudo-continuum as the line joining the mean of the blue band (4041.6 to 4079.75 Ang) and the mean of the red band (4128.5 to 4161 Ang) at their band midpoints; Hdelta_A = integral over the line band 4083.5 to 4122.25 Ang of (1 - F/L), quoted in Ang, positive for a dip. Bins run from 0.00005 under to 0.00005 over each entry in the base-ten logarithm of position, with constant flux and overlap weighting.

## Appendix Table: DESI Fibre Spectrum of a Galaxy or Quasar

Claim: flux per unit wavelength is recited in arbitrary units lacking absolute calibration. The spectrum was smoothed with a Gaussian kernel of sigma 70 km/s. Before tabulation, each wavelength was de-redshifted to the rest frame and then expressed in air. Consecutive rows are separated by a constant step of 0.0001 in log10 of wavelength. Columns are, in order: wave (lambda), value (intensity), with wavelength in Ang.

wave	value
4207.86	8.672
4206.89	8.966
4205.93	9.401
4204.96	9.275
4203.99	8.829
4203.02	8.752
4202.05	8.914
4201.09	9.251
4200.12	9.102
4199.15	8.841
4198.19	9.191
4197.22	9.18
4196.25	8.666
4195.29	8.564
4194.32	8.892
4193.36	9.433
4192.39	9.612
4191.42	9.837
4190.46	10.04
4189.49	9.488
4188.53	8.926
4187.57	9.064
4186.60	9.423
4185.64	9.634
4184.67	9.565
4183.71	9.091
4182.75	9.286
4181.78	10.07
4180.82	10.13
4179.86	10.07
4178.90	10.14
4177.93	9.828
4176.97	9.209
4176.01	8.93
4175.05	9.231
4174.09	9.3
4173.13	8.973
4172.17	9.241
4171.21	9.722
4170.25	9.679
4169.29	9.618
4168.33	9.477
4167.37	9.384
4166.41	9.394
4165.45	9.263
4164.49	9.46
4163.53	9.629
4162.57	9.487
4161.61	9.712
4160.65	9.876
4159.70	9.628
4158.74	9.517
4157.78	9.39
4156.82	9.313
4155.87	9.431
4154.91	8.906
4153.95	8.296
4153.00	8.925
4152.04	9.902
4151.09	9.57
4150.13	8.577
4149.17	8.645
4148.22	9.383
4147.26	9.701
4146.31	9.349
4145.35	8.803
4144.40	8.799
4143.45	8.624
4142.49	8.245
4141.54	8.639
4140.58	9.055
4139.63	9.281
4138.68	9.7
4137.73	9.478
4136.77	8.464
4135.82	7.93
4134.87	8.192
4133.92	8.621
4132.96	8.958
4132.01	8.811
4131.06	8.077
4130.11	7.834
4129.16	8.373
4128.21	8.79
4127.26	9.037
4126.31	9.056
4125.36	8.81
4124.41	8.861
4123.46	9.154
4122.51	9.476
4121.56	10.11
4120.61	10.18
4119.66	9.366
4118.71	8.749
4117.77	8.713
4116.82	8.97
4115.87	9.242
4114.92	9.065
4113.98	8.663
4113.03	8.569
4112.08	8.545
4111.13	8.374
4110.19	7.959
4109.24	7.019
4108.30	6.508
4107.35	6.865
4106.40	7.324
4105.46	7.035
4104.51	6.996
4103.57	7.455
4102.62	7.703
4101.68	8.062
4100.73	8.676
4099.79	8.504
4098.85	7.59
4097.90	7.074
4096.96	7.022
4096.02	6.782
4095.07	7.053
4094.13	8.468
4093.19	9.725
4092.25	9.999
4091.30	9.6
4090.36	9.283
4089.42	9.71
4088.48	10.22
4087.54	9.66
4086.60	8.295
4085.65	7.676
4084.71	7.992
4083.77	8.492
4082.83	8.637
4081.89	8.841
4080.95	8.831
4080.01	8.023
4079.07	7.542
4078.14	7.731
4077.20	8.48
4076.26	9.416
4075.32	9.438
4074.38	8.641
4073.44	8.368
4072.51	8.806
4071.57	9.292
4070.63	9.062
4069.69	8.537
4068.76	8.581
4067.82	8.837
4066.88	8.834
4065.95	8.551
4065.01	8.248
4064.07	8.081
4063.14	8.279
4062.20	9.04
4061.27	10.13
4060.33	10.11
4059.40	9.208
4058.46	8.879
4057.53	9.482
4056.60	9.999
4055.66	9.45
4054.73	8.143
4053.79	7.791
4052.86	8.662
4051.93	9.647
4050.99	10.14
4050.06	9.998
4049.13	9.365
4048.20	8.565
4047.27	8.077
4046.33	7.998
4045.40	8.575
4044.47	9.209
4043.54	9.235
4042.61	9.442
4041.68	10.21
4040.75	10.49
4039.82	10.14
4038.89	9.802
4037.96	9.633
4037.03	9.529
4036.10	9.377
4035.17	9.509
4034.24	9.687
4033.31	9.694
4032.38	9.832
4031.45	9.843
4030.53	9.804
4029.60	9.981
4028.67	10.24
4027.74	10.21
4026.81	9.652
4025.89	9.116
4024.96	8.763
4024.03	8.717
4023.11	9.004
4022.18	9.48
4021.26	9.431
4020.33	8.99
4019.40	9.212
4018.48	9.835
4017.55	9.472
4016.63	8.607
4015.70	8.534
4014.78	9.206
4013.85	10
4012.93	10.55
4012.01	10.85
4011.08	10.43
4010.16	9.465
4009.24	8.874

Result 2.4 Ang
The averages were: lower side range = 8.91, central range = 8.38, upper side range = 8.95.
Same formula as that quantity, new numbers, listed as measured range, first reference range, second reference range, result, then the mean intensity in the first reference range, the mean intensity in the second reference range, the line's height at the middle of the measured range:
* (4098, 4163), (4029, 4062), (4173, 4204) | 4.5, 9.42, 9.33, 9.37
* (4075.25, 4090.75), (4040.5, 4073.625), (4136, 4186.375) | 0.7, 9.03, 9.32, 9.11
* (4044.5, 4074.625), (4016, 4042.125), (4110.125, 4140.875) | 1.4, 9.57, 8.88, 9.35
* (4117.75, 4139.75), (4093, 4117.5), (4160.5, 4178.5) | -1.2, 7.88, 9.43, 8.45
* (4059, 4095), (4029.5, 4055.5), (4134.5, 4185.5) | 1.9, 9.36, 9.28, 9.34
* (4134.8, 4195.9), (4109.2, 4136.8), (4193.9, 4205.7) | -2.9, 8.76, 8.96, 8.87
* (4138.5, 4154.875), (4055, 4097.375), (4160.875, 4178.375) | 0.4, 8.78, 9.42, 9.27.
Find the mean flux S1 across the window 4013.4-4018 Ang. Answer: 9.16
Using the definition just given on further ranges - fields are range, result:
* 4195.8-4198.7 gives 9.01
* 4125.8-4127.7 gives 9.04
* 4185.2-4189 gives 9.26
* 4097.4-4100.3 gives 7.74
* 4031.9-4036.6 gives 9.61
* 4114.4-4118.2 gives 9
